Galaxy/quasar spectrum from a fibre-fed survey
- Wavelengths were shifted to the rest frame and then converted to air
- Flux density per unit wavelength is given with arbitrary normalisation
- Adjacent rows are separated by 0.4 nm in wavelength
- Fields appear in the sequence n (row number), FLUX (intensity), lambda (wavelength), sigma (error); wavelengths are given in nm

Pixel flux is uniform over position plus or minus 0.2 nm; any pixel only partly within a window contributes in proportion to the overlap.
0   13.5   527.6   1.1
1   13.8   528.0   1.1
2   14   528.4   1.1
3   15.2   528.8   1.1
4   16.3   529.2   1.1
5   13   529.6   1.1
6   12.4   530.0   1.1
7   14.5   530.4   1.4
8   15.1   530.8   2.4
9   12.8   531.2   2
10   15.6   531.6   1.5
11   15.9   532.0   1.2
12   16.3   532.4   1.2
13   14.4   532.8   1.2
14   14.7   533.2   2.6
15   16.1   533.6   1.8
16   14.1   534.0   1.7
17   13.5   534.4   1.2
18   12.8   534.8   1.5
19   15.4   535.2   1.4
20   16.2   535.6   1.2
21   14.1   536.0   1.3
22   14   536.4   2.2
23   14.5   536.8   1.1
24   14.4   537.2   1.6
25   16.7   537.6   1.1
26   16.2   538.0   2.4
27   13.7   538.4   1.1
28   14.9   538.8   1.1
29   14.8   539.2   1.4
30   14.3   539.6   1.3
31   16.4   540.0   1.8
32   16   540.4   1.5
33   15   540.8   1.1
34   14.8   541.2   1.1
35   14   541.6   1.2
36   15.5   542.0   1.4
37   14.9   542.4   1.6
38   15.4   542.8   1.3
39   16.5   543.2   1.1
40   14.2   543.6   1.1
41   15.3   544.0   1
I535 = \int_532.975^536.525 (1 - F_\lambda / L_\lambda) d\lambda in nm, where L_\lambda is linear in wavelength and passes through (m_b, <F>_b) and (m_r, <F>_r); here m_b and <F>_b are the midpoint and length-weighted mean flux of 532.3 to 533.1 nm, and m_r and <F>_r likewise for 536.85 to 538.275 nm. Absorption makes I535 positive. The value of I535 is 0.17 nm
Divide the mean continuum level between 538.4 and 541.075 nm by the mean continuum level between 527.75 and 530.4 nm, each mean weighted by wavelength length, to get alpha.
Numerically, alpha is 1.1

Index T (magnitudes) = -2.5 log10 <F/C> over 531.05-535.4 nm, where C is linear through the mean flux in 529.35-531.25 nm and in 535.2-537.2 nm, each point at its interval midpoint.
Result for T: -0.038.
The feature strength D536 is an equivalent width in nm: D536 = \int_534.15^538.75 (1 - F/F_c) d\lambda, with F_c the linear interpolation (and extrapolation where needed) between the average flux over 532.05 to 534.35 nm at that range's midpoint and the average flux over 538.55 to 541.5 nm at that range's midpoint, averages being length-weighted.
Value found 0.12 nm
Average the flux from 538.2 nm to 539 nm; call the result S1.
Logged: 14.3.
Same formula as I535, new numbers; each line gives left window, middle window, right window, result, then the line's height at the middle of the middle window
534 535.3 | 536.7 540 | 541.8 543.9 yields -0.13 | 14.5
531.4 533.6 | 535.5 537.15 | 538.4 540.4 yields 0.07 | 15.2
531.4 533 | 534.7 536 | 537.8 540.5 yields 0.04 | 15.4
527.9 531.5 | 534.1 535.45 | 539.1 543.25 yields 0.06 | 14.6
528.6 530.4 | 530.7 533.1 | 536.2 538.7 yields -0.09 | 14.5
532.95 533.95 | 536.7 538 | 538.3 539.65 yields -0.06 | 14.7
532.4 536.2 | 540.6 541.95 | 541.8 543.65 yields 0.05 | 15.3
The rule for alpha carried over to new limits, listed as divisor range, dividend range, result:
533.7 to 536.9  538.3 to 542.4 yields 1.04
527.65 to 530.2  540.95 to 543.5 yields 1.08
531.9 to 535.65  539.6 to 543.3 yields 1.03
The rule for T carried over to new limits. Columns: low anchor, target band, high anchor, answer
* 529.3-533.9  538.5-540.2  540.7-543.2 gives 0.00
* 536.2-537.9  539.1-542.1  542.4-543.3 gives 0.02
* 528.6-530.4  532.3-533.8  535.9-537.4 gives -0.08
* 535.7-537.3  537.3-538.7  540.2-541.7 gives -0.06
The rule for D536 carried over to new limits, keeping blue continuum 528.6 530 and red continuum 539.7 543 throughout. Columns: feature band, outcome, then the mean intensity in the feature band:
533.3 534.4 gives 0.00 nm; 14.8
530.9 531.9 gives 0.01 nm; 14.5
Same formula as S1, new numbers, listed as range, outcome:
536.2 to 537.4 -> 14.3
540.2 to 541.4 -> 15.3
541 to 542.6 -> 14.8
